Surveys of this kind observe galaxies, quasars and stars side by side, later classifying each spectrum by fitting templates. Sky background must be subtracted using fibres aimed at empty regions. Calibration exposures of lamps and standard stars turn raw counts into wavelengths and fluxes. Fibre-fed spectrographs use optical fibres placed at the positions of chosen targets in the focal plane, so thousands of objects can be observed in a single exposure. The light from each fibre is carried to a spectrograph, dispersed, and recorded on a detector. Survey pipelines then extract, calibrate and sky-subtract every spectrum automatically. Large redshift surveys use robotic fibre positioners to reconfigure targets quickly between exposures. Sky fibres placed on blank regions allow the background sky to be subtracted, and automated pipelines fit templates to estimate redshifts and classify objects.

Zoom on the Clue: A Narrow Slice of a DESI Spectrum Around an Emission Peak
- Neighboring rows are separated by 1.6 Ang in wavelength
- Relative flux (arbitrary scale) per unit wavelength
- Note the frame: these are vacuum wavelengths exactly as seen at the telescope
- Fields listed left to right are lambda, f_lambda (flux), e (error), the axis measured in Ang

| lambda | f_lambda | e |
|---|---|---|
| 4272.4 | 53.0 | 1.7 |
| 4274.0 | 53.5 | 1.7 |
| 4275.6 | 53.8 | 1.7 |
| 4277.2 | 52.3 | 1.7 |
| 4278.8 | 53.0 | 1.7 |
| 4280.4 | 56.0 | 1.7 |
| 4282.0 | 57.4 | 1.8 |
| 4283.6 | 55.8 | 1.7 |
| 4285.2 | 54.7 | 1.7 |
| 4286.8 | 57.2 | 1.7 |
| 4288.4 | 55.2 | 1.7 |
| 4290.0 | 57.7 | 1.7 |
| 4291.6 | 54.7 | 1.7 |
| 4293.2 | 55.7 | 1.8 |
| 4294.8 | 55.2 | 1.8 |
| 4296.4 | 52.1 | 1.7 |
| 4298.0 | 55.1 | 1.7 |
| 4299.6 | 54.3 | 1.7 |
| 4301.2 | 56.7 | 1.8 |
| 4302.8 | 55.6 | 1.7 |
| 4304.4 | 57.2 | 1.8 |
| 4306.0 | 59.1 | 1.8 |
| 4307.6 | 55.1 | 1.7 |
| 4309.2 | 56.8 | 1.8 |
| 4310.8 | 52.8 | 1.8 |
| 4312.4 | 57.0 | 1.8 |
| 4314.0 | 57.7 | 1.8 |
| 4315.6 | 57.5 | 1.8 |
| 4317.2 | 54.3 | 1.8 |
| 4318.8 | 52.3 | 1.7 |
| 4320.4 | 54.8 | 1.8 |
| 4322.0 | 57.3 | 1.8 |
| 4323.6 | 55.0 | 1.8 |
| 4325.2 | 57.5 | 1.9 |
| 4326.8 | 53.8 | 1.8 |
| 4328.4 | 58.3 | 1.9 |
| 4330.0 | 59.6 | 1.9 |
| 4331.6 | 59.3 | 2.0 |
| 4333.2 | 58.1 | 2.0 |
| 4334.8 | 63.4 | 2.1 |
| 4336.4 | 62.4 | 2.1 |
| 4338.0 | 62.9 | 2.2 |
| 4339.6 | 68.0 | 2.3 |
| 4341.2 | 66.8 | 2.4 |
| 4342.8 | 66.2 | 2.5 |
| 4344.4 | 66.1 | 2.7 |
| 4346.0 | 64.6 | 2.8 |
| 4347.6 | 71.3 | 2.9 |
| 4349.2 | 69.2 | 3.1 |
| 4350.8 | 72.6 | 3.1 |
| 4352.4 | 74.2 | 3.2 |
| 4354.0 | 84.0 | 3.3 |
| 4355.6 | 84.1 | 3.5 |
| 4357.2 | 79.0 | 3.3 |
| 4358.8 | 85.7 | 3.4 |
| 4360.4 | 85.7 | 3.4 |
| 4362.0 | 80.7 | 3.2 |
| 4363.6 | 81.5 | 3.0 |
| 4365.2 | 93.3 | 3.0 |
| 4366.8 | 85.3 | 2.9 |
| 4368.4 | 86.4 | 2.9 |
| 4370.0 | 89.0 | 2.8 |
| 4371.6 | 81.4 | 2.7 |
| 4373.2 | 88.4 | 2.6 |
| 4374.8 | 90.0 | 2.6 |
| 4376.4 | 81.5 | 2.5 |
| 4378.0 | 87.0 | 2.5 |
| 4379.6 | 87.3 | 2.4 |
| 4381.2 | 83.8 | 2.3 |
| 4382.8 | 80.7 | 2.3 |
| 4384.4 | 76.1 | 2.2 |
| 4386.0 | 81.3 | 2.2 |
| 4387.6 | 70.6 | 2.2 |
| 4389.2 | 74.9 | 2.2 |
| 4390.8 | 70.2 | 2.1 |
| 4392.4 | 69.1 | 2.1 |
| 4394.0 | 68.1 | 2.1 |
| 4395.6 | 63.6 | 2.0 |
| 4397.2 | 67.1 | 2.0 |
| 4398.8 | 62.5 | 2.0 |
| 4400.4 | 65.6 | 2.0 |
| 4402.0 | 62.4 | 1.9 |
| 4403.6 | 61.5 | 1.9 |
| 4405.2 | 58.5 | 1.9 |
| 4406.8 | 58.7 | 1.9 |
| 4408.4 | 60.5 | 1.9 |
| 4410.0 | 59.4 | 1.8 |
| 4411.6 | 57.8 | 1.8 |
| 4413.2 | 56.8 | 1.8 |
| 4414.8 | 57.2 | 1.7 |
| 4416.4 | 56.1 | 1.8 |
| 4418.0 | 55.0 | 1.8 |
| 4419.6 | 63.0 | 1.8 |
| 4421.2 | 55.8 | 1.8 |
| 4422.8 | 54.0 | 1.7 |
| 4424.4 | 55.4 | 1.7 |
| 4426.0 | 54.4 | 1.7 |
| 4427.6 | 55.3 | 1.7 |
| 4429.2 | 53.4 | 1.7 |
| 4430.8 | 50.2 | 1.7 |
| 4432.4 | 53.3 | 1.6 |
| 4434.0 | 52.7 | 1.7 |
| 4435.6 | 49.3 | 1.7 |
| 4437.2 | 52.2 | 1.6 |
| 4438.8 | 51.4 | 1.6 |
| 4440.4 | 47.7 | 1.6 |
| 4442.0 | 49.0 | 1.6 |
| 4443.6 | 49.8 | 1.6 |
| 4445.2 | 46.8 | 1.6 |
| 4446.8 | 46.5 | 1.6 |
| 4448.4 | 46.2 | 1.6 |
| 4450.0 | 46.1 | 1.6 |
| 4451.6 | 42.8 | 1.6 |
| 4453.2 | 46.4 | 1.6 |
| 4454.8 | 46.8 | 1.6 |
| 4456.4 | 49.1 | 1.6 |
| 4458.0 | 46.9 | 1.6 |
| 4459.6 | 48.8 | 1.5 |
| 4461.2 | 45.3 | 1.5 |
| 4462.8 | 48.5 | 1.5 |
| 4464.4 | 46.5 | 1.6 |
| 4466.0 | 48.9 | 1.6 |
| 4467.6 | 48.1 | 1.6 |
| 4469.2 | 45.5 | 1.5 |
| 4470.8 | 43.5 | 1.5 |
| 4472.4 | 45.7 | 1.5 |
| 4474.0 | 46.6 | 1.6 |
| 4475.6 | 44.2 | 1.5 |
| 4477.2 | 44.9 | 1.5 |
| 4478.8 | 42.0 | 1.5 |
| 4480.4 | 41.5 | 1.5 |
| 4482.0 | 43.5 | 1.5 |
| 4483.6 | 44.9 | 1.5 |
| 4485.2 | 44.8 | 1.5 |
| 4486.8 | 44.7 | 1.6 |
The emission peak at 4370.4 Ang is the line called Mg II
